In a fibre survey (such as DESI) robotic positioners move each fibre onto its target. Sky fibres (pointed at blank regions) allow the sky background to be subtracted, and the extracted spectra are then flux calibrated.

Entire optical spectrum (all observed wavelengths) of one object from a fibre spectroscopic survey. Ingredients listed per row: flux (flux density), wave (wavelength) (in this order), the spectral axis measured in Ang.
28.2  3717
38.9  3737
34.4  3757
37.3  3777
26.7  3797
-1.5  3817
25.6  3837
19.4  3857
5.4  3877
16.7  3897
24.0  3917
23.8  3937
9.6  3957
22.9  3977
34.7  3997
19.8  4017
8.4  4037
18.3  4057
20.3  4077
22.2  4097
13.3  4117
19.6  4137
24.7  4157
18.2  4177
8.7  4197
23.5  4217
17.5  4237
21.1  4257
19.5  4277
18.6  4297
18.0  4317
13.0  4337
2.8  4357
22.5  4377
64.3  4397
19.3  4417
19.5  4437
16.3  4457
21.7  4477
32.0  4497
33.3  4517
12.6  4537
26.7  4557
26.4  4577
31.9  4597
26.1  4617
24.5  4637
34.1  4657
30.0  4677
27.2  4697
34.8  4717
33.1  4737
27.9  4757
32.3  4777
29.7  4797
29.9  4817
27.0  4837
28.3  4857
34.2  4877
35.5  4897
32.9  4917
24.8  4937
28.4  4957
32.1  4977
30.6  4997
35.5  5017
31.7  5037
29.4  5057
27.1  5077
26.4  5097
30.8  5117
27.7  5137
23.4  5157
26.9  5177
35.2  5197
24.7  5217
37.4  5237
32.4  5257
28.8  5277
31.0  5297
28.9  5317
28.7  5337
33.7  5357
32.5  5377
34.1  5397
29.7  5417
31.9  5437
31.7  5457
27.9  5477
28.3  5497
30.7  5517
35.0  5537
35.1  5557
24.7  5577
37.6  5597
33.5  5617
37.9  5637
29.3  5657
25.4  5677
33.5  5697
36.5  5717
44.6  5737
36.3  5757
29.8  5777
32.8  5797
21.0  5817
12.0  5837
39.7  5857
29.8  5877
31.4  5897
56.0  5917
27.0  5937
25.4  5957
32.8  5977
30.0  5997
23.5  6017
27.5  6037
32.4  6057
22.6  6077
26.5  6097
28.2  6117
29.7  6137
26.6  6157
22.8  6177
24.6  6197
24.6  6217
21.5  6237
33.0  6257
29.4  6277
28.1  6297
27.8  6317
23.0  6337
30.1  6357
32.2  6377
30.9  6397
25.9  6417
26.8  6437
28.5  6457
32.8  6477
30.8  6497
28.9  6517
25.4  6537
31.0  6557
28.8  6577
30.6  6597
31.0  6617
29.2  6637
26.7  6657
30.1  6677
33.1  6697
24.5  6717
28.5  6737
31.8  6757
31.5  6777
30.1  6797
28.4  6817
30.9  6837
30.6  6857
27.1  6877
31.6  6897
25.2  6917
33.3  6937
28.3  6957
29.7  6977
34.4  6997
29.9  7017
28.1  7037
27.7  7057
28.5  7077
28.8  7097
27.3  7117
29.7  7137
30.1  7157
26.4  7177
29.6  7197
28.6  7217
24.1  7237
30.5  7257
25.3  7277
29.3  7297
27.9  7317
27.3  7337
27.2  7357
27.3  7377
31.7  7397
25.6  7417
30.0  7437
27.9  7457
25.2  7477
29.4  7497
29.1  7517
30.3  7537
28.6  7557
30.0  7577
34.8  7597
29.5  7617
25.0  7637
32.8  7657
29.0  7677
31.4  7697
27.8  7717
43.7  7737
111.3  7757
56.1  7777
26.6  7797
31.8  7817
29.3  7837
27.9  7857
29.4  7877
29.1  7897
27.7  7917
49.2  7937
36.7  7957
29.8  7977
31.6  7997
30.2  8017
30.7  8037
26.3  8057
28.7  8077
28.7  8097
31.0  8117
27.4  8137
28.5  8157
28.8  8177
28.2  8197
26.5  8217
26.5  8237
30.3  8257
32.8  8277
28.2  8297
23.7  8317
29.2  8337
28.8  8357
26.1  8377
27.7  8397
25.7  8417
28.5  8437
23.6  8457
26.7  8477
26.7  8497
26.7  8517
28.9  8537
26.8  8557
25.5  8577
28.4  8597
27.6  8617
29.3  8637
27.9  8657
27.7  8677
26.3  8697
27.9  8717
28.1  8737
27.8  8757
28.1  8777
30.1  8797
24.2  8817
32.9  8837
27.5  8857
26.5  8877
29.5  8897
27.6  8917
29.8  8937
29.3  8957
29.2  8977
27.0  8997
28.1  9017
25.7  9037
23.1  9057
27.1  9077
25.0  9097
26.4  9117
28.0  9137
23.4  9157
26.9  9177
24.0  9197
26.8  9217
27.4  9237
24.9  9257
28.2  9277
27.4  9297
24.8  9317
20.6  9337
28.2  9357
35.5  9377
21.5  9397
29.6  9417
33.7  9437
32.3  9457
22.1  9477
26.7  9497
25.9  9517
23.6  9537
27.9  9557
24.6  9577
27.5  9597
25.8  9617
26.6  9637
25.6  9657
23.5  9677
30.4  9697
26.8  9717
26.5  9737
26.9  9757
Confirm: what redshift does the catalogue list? 0.18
